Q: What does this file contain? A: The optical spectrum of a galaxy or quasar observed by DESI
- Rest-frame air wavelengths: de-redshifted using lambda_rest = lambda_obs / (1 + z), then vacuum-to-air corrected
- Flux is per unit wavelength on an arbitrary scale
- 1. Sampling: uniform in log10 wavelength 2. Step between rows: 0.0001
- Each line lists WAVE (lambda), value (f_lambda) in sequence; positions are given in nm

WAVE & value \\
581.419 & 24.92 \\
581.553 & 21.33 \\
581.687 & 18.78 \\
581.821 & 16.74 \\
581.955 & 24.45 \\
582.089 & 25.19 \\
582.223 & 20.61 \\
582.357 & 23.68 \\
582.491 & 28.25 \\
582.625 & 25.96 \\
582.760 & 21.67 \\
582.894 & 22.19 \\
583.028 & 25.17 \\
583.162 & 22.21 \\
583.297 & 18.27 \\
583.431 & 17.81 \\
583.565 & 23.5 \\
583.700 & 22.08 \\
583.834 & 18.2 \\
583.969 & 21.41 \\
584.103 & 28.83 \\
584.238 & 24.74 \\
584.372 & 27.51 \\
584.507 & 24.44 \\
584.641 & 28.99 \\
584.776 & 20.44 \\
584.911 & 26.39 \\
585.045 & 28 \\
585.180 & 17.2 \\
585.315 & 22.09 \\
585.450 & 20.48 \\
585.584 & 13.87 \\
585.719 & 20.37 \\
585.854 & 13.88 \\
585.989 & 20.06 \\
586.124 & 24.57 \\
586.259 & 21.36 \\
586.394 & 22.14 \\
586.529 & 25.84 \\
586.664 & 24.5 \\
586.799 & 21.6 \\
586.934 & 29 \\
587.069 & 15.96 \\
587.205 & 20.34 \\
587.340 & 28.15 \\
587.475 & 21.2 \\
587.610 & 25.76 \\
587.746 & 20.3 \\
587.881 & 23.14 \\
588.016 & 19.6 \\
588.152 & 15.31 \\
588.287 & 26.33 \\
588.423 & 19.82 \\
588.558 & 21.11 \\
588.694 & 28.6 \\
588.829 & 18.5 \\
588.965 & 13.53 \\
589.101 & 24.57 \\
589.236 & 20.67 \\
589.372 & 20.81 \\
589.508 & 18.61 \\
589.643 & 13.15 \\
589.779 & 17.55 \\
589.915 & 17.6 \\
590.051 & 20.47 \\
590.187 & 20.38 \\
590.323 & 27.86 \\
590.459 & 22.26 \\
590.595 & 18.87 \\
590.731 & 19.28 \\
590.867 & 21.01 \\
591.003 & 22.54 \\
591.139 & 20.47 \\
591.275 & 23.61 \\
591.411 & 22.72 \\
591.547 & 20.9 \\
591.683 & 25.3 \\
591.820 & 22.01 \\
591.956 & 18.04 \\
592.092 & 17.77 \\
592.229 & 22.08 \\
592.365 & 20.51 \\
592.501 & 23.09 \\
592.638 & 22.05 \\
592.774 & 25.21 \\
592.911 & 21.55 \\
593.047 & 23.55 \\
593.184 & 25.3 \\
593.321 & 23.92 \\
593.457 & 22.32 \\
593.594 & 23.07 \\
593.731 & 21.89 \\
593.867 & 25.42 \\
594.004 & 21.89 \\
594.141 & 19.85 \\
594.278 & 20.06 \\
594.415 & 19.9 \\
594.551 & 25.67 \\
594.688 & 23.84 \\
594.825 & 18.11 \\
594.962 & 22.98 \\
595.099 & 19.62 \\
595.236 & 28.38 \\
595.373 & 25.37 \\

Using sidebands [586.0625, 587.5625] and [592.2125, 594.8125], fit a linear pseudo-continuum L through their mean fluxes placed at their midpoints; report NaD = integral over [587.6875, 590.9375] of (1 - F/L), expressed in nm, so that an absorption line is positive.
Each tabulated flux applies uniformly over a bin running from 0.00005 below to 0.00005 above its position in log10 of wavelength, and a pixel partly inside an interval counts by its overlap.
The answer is 0.37 nm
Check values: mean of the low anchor 23.2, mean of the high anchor 22.6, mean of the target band 20.4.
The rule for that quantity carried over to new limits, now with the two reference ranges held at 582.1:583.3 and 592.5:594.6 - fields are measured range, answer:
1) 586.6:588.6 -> 0.09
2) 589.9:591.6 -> 0.11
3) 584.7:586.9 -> 0.16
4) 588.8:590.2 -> 0.27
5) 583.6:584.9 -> -0.04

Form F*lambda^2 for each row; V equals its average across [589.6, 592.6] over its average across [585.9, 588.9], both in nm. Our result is 0.95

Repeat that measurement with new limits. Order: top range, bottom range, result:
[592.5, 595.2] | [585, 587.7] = 1.06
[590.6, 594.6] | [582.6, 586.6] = 1.02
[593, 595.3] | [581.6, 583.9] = 1.07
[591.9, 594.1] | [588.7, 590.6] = 1.13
